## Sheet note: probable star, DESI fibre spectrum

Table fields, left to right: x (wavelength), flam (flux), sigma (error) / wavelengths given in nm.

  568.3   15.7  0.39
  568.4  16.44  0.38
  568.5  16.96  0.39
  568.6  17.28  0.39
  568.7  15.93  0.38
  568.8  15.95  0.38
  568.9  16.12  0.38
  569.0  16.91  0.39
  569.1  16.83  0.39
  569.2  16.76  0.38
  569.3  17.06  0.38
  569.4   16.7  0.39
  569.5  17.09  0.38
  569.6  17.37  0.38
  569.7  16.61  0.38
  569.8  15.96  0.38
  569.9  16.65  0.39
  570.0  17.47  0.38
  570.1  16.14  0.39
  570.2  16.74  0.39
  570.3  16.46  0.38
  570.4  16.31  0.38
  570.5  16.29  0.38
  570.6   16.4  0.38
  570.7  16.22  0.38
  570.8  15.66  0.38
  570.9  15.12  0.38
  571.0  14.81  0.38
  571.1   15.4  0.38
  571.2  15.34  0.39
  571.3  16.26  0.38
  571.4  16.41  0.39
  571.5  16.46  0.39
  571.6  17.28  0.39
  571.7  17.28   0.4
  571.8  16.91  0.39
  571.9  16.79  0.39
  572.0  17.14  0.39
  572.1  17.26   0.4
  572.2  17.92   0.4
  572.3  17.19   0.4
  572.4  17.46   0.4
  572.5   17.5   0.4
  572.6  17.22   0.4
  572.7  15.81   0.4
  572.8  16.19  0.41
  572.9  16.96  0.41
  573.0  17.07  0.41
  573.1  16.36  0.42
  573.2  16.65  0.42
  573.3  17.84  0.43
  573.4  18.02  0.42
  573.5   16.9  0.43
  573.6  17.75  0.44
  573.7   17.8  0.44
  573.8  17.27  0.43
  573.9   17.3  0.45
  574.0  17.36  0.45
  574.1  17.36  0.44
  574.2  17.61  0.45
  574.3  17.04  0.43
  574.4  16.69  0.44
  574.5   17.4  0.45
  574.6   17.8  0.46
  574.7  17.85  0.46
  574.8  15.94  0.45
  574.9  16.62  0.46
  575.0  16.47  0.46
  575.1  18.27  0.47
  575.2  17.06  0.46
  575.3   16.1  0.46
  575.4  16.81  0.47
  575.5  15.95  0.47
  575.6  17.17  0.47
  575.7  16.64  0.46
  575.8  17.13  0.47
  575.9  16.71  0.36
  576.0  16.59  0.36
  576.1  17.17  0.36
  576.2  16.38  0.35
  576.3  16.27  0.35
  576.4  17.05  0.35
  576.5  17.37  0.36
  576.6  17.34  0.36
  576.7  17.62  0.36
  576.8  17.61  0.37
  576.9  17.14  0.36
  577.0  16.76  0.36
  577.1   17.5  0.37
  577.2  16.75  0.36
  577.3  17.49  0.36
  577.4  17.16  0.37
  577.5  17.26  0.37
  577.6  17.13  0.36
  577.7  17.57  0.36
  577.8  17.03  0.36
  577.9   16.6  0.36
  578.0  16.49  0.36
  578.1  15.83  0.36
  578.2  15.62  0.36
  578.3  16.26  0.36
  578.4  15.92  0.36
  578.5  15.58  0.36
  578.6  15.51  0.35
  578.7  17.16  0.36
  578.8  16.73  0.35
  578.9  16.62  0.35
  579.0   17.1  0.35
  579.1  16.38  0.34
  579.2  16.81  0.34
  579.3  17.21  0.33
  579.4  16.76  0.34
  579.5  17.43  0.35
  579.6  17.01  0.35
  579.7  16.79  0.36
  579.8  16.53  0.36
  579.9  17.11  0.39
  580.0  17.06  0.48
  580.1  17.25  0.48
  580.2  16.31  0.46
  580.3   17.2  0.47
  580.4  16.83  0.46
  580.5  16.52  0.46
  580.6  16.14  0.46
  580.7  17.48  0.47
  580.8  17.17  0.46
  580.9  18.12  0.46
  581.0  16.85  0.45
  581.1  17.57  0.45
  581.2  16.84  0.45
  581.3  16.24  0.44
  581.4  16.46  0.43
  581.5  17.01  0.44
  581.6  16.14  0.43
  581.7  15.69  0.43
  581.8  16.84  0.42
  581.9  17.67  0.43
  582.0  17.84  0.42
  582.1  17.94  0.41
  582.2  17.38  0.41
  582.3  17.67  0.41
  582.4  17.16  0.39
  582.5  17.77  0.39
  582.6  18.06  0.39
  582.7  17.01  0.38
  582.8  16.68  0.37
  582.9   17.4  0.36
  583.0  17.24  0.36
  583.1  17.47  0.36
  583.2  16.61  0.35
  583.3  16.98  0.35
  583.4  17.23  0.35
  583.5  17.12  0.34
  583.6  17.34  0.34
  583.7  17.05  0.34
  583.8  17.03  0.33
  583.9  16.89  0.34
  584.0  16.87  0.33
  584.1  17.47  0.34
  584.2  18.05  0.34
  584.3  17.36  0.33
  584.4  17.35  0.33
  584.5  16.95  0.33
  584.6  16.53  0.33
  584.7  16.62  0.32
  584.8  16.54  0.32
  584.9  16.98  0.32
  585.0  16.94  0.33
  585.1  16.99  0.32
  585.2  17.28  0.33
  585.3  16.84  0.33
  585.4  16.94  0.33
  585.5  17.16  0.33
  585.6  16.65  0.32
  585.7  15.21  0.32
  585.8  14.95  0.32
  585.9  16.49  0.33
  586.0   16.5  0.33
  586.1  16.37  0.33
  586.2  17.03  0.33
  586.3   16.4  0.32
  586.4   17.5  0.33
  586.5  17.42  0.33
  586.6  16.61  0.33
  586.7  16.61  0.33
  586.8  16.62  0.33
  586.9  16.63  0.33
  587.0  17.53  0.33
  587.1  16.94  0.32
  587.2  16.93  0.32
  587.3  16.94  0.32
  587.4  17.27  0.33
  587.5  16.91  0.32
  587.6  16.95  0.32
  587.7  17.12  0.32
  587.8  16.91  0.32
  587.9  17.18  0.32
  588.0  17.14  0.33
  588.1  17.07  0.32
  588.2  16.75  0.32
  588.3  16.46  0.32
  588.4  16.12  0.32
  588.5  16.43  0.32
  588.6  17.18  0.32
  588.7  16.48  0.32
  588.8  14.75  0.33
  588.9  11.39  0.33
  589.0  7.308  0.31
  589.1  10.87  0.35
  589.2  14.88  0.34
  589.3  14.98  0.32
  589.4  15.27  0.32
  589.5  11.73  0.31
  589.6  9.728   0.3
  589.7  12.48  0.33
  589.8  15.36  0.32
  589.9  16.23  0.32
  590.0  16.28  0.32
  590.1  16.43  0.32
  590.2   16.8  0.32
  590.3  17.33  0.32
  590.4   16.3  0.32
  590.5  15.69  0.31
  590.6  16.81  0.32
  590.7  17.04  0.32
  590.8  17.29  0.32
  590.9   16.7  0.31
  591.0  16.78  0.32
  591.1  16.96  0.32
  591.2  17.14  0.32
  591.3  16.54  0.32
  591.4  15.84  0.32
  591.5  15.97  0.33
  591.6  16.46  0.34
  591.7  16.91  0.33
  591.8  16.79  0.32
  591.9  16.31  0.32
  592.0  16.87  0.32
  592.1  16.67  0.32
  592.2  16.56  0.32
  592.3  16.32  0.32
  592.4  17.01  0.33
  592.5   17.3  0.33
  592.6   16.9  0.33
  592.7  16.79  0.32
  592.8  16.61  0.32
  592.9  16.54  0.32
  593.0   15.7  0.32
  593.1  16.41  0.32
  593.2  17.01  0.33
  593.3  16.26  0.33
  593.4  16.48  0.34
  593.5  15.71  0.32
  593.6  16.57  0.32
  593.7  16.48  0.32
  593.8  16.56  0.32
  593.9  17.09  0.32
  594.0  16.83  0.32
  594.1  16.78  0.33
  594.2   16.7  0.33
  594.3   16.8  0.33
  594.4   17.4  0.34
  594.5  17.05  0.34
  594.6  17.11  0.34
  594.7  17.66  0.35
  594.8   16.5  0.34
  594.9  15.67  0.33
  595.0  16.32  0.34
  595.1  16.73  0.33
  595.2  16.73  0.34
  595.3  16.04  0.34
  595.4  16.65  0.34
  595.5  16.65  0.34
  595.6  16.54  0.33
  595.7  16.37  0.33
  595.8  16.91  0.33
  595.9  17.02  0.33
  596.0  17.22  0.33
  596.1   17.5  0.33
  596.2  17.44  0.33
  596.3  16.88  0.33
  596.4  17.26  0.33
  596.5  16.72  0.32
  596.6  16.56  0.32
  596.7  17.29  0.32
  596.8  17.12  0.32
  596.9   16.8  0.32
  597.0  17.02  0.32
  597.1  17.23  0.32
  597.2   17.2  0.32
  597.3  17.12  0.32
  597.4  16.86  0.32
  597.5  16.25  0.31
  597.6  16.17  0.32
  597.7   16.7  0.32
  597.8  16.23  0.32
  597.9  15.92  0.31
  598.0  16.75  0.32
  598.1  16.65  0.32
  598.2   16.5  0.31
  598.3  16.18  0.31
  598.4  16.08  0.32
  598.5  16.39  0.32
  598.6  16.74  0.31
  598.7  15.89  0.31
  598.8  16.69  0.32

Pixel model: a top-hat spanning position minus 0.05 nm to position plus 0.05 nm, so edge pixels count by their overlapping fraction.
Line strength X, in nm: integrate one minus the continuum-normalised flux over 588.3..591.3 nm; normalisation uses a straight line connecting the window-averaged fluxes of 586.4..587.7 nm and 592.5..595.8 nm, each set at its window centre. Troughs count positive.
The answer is 0.30 nm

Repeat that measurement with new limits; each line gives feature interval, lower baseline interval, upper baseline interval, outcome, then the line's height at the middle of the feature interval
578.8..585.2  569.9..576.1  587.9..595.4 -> -0.23 nm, 16.5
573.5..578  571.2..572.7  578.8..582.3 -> -0.03 nm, 17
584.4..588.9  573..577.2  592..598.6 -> 0.05 nm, 16.9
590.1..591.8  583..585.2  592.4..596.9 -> 0.02 nm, 16.9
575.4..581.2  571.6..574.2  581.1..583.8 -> 0.10 nm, 17.1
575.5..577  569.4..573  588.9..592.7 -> -0.06 nm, 16.3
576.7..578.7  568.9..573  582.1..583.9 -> 0.03 nm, 17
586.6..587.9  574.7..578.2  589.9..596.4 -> -0.01 nm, 16.8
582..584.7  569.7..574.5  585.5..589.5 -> -0.18 nm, 16.2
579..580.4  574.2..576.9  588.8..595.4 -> -0.02 nm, 16.7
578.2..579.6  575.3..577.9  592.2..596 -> 0.03 nm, 17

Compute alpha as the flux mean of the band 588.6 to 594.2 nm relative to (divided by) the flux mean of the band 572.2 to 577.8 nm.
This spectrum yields 0.93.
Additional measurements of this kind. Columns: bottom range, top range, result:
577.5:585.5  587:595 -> 0.95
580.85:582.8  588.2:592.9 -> 0.91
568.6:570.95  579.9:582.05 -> 1.03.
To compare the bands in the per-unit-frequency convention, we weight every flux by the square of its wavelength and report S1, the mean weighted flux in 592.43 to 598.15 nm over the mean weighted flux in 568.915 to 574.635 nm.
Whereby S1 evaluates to 1.08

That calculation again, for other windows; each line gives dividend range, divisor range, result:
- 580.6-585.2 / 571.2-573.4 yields 1.05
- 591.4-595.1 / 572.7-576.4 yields 1.04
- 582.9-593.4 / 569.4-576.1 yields 1.02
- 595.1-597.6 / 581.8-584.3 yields 1.02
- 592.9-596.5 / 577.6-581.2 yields 1.05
